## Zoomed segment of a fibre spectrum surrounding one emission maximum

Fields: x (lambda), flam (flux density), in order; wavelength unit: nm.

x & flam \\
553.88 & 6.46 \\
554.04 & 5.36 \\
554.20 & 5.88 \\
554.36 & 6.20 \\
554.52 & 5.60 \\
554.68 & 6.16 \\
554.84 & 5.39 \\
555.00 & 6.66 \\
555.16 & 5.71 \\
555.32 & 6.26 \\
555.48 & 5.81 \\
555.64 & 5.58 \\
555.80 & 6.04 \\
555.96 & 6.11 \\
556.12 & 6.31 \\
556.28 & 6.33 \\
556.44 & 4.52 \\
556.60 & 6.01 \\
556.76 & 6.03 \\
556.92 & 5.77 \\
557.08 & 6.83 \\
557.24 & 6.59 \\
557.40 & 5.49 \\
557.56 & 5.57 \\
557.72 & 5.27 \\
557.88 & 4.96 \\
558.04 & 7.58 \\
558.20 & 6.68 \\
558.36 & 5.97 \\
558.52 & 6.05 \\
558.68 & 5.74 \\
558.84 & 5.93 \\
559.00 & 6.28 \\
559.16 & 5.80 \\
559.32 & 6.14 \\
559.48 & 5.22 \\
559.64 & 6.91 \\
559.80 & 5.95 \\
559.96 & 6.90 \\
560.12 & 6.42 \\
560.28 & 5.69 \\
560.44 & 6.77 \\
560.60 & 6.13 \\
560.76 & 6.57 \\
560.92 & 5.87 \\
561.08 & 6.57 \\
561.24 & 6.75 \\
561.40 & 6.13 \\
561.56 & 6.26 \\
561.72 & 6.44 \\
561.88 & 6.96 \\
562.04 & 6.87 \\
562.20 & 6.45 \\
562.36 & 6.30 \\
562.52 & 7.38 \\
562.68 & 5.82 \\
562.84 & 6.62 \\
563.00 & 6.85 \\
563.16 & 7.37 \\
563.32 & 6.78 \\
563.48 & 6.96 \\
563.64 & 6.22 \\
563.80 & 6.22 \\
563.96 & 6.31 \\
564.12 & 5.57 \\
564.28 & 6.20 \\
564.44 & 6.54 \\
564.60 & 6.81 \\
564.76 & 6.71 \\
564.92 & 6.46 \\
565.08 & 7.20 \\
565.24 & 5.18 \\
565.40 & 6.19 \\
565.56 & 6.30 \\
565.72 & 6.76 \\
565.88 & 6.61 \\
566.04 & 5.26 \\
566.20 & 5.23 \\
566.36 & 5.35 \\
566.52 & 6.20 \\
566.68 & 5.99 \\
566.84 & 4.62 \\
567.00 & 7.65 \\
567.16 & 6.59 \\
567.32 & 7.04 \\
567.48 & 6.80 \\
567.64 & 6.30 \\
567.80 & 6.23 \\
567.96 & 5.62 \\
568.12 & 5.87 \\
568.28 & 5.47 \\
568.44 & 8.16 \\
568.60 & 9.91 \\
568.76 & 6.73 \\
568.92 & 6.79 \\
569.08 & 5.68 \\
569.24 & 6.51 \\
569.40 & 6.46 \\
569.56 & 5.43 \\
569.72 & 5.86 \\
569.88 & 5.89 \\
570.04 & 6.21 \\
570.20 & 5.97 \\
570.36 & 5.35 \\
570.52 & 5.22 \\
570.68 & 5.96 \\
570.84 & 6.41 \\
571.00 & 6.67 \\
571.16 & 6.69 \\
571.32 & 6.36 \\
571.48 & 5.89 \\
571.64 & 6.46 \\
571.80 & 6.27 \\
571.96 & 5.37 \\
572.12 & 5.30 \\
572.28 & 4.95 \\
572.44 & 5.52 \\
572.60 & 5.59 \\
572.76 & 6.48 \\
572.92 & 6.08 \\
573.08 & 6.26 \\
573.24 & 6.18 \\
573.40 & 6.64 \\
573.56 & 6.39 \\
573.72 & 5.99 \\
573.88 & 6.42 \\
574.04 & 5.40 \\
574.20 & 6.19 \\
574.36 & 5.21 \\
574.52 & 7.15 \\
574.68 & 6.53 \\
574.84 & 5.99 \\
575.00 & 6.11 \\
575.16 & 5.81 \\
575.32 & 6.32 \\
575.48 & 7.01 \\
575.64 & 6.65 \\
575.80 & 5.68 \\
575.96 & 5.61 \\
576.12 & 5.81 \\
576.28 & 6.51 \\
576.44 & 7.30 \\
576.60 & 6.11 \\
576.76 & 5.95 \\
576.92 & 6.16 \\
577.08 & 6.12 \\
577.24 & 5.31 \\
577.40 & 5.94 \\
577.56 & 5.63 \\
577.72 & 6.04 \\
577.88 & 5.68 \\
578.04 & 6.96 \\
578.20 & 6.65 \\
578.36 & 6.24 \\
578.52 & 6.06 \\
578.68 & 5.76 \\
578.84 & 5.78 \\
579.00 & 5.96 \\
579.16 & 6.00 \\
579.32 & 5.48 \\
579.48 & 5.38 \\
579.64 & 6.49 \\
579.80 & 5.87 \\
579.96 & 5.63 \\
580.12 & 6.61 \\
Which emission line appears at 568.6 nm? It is [O III]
